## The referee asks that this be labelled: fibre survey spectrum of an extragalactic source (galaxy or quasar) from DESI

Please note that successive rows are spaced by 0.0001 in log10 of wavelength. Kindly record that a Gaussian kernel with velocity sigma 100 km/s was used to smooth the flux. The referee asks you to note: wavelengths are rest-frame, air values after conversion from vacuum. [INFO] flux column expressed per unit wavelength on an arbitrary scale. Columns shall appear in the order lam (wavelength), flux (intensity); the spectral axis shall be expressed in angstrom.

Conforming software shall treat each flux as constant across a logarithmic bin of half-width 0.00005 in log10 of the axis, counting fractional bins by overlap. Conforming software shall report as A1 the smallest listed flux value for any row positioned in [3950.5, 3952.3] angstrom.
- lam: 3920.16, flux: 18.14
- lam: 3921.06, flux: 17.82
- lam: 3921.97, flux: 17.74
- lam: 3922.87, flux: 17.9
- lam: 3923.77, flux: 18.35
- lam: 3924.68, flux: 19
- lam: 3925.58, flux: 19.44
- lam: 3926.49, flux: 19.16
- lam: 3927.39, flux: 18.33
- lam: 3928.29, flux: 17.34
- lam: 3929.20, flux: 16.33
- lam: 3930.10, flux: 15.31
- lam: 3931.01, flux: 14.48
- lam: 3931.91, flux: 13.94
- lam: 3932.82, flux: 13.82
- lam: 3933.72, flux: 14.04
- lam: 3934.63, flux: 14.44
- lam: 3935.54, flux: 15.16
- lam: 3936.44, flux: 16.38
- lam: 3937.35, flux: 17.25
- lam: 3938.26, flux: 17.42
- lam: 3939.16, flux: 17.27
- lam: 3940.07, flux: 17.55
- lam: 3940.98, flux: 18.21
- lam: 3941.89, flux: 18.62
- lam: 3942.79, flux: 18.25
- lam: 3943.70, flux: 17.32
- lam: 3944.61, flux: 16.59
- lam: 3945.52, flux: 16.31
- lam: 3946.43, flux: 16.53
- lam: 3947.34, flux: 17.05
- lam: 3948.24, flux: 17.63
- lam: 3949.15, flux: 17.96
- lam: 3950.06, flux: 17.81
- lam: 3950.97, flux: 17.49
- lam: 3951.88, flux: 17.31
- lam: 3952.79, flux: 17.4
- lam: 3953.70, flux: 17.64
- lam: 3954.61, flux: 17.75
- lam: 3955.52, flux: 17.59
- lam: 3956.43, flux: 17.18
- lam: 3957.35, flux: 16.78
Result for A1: 17.31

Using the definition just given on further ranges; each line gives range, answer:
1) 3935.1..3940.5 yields 15.16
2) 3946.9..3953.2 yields 17.05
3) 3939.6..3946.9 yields 16.31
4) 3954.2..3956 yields 17.59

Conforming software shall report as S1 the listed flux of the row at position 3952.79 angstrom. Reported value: 17.4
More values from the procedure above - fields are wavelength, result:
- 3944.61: 16.59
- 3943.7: 17.32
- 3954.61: 17.75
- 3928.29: 17.34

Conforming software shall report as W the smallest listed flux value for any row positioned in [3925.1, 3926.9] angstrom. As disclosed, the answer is 19.16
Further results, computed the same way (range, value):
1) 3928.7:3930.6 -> 15.31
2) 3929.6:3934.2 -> 13.82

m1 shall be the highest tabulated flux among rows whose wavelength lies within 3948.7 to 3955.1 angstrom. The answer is 17.96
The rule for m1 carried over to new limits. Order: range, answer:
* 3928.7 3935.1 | 16.33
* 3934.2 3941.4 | 18.21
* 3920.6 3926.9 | 19.44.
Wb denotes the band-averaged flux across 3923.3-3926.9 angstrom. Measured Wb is 19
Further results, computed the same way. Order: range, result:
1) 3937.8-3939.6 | 17.4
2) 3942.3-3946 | 17.1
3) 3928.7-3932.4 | 15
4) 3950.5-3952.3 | 17.4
